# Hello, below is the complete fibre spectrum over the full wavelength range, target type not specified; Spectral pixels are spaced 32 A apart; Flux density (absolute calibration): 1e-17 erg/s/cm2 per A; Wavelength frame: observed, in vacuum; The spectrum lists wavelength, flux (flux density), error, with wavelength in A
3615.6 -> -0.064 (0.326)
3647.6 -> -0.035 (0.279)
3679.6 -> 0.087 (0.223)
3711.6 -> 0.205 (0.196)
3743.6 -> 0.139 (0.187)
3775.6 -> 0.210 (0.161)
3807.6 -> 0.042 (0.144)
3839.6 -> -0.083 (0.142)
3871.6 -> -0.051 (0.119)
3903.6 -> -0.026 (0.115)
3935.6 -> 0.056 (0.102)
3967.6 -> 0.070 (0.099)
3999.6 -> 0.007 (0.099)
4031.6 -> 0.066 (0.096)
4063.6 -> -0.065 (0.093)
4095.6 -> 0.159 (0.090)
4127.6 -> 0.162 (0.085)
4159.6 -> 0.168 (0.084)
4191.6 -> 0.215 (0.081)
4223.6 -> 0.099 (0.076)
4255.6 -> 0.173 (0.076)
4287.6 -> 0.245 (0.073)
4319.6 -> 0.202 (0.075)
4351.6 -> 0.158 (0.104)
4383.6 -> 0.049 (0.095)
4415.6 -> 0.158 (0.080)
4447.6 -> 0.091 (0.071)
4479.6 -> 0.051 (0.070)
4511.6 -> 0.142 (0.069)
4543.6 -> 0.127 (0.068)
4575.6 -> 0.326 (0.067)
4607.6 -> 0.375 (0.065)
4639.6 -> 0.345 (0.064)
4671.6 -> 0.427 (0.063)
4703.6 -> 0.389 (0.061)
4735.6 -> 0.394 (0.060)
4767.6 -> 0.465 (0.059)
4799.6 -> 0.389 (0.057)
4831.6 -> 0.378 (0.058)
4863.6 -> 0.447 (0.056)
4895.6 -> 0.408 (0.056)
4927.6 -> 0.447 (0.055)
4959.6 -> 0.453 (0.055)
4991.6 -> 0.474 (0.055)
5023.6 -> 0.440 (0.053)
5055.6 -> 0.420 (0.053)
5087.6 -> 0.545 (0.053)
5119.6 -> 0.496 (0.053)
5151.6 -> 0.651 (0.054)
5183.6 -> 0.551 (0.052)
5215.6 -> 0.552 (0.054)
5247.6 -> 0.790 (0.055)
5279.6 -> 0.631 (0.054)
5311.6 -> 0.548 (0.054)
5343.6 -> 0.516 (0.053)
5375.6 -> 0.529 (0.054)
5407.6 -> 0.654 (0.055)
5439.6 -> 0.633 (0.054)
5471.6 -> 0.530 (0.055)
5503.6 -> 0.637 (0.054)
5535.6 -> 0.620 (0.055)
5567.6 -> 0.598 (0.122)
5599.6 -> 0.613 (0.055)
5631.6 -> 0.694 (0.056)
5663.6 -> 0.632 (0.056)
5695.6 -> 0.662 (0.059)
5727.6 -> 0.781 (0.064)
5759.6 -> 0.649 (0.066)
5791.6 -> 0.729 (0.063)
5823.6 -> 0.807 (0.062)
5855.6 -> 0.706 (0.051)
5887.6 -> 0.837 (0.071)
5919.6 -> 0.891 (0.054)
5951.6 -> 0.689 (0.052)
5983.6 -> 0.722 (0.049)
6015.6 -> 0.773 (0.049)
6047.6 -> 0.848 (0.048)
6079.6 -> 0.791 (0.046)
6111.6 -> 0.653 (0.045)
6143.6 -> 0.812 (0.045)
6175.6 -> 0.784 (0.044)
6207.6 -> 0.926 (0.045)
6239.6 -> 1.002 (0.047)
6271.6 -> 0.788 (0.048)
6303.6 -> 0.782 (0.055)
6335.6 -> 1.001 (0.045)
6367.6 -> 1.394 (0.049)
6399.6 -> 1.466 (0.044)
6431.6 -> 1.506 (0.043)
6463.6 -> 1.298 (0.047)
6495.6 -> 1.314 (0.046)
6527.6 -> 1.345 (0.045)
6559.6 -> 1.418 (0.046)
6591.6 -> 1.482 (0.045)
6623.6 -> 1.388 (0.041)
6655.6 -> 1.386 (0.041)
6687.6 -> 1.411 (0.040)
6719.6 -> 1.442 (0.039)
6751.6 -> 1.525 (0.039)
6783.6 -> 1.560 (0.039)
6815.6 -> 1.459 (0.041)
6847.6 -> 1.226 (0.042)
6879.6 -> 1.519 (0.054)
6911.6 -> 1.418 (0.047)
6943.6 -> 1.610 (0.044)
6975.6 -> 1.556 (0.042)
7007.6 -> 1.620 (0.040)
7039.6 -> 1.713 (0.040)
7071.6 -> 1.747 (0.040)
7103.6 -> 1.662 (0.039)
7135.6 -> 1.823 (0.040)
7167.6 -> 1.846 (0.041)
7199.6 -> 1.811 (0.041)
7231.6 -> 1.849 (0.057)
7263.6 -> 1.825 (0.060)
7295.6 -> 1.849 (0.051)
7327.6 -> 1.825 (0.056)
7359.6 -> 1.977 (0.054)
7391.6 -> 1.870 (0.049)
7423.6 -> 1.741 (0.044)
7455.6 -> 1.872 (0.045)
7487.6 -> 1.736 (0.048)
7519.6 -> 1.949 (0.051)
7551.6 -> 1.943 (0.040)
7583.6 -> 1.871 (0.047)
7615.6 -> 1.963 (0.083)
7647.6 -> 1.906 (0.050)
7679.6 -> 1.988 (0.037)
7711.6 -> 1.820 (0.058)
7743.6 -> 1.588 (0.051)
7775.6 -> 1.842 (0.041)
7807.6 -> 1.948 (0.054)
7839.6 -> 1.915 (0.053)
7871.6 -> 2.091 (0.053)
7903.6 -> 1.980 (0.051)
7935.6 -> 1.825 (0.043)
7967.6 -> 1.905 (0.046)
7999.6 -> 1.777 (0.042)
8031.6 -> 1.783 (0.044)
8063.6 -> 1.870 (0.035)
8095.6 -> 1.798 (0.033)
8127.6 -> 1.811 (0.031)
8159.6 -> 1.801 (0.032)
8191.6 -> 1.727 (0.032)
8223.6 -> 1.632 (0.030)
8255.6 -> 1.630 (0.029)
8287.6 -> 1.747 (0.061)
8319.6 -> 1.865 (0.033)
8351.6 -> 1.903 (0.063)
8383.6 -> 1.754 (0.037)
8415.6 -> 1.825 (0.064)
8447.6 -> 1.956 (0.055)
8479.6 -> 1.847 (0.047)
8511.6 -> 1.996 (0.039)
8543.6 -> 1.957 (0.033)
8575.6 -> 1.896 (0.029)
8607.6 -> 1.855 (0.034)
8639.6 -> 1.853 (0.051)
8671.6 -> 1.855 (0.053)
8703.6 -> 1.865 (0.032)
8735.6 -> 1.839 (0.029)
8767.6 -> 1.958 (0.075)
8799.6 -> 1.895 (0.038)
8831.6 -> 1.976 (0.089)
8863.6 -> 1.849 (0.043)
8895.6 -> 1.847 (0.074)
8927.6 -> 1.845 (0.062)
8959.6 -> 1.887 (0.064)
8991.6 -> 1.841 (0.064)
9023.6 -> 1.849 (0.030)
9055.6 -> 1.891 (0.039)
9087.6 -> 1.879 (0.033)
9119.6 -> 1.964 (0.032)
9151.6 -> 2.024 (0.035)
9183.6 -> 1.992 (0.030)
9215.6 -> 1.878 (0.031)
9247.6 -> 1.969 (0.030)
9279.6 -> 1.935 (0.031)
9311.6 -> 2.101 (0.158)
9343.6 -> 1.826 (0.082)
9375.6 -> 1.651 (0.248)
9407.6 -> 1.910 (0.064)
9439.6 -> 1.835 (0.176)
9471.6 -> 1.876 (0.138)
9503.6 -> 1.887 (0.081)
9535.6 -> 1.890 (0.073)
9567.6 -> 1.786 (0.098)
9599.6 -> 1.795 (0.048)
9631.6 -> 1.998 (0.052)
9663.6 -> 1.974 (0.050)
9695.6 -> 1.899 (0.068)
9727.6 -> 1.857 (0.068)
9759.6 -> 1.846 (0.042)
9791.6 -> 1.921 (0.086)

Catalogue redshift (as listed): 0.591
